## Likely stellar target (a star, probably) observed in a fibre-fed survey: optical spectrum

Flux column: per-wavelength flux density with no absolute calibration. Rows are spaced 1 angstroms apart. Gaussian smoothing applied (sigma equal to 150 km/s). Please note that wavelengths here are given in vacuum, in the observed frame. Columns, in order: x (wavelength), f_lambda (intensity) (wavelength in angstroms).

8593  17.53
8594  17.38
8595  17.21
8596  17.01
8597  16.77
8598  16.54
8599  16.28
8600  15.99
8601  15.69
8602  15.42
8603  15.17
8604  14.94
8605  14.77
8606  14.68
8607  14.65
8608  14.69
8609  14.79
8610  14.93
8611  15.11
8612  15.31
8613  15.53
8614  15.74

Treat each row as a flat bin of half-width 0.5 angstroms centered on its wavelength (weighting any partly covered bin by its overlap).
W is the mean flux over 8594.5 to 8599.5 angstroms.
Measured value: 16.8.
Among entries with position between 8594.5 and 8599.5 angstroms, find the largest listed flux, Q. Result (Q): 17.21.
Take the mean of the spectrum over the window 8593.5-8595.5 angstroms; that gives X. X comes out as 17.3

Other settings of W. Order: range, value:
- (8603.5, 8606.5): 14.8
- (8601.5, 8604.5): 15.2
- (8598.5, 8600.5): 16.1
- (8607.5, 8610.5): 14.8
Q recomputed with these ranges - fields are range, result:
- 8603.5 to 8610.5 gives 14.94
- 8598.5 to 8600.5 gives 16.28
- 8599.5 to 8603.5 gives 15.99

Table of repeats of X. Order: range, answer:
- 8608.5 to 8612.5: 15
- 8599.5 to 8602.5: 15.7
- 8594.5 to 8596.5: 17.1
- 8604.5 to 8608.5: 14.7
